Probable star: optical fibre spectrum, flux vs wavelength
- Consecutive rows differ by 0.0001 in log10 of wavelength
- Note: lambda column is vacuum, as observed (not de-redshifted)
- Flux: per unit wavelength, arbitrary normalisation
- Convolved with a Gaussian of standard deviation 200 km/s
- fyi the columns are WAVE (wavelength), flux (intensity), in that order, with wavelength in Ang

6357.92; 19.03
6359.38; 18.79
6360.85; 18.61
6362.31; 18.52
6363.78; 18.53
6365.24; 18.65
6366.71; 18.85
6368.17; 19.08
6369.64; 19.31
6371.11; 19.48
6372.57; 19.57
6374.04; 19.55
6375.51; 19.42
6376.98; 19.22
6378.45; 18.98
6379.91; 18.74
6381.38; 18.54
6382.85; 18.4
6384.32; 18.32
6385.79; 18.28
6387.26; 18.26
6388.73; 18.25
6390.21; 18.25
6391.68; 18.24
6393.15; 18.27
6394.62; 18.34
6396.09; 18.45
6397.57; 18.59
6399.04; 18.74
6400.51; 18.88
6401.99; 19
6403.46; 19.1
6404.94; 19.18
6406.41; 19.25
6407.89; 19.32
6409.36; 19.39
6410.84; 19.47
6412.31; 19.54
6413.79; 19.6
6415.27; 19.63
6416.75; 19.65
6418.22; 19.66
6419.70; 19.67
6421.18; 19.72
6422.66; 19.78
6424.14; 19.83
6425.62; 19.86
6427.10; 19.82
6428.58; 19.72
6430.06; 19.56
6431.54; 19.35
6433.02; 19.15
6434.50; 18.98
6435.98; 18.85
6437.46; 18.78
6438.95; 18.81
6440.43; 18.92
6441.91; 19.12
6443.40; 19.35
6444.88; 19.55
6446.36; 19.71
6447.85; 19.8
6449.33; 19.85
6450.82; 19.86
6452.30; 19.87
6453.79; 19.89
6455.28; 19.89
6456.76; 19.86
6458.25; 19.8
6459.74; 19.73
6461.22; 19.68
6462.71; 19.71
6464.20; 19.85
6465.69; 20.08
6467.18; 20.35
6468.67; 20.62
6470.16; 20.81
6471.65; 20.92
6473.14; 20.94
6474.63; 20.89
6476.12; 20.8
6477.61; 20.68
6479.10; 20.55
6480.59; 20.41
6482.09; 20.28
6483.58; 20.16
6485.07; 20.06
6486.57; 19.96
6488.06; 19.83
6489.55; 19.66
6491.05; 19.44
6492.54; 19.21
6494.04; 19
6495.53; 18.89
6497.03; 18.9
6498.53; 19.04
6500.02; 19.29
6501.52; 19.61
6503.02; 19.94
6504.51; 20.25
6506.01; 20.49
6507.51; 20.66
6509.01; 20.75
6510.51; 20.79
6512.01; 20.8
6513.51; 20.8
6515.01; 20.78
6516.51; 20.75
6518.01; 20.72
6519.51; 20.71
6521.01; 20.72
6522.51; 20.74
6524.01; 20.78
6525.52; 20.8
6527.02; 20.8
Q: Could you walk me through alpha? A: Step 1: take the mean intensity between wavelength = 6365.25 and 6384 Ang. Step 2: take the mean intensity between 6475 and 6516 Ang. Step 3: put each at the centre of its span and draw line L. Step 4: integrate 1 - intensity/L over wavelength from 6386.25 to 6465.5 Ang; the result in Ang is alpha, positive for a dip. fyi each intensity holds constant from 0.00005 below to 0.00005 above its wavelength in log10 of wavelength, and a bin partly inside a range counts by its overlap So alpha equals 0.7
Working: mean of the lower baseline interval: 19.1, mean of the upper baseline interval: 20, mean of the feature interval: 19.3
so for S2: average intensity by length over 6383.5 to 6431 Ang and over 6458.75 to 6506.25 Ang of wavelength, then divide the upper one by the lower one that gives 1.05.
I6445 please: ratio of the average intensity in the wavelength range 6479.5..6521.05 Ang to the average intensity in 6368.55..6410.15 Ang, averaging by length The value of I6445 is 1.07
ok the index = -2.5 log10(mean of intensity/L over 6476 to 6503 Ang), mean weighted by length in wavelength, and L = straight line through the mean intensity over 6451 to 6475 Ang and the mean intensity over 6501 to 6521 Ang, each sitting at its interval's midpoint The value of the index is 0.03 mag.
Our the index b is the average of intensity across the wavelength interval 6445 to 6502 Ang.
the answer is 19.9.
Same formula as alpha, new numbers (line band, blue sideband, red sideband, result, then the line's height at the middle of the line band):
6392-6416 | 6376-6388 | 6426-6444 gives -0.21 Ang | 18.9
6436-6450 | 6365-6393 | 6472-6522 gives 0.18 Ang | 19.6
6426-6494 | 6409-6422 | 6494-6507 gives -0.95 Ang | 19.6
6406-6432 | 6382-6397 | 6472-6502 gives -1.14 Ang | 18.8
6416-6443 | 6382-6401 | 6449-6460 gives -0.19 Ang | 19.3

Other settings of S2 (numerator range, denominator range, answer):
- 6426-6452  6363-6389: 1.03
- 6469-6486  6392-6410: 1.09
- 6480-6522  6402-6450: 1.03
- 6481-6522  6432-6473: 1.02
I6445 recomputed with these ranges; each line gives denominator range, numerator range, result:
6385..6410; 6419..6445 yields 1.04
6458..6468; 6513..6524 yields 1.04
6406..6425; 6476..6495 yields 1.02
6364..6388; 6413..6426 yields 1.04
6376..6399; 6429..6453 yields 1.05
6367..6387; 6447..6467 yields 1.05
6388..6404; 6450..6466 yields 1.07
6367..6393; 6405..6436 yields 1.04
